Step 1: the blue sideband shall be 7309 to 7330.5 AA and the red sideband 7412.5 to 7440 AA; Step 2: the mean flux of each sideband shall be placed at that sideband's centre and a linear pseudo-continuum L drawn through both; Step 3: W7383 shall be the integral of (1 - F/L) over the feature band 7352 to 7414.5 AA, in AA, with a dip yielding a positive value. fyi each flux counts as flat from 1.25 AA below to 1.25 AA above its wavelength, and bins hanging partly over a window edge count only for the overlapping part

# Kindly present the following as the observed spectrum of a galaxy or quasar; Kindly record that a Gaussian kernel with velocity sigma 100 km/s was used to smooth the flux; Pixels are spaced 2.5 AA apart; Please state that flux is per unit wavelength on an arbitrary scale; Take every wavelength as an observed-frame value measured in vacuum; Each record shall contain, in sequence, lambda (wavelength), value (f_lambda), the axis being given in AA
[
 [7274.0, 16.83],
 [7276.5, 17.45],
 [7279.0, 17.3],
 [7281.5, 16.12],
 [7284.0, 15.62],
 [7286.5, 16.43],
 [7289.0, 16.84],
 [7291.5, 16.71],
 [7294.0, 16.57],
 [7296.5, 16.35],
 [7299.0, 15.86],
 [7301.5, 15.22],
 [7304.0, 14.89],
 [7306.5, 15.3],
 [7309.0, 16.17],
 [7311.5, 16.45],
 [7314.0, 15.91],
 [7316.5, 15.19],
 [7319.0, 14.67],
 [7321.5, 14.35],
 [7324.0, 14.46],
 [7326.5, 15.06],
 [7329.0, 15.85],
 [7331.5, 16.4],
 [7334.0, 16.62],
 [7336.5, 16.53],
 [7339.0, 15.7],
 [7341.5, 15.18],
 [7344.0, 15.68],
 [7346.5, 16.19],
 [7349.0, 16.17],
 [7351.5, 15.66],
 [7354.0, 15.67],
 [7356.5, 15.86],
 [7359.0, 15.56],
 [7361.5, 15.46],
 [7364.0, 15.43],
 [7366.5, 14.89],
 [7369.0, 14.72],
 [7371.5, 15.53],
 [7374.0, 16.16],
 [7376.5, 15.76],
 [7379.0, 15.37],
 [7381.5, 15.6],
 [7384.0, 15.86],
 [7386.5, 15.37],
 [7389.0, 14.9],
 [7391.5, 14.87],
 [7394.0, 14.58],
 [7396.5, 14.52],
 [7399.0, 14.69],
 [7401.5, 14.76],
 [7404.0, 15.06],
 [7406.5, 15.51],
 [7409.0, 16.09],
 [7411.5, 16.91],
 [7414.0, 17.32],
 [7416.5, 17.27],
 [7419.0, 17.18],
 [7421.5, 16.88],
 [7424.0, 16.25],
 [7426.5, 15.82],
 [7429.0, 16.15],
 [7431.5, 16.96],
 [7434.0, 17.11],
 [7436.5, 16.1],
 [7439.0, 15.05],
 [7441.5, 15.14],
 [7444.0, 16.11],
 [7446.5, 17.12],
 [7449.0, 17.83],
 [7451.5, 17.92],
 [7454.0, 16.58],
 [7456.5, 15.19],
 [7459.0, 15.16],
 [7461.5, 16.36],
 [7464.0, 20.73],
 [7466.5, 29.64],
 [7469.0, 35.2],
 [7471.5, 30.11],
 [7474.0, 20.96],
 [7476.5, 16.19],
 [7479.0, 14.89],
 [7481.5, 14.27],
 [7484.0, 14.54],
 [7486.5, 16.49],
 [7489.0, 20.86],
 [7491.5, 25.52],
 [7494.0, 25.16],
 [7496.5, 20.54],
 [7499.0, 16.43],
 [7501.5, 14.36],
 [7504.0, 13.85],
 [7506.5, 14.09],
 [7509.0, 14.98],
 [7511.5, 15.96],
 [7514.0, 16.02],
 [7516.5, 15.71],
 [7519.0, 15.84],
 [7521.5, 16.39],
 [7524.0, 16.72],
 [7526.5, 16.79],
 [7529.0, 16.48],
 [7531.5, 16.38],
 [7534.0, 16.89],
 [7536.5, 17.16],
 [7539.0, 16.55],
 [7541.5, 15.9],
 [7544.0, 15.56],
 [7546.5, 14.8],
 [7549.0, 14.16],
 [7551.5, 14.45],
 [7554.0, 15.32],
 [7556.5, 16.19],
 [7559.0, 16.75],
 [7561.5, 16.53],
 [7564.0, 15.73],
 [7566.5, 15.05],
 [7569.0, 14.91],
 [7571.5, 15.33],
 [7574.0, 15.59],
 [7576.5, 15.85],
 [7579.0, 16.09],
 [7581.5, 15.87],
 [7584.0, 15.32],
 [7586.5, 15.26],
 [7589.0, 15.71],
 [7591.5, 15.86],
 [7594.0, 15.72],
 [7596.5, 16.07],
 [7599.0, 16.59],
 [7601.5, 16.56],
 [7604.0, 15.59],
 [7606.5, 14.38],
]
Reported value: 2.42 AA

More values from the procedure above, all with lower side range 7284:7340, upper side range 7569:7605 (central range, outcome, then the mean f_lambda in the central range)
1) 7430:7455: -1.26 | 16.6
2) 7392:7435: -0.67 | 16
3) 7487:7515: -3.85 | 18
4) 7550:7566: 0.02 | 15.8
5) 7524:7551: -0.45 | 16.1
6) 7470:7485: -2.90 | 18.8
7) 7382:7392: 0.31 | 15.3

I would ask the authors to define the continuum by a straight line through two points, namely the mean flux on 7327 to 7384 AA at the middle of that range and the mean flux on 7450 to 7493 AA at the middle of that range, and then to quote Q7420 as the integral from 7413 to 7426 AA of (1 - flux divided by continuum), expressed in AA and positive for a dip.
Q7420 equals 0.9 AA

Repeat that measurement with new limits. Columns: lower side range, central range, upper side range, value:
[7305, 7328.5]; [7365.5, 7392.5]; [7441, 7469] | 2.4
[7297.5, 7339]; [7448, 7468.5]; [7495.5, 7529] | -4.4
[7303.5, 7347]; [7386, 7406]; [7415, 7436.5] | 1.8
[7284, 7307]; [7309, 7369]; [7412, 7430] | 2.4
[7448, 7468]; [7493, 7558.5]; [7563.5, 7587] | 2.7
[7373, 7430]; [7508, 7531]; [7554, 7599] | -0.5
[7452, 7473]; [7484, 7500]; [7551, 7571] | -0.2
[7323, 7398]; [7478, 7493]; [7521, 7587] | -2.1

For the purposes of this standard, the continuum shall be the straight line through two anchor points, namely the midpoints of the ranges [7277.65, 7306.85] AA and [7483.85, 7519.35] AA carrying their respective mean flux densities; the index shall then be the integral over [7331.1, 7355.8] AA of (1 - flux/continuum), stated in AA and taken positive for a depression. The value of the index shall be 0.7 AA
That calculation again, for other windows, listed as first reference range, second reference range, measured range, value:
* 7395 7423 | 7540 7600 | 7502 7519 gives 0.7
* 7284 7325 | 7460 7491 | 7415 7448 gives 5.3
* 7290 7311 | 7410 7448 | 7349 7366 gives 0.6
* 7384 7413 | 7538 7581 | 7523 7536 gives -1.0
